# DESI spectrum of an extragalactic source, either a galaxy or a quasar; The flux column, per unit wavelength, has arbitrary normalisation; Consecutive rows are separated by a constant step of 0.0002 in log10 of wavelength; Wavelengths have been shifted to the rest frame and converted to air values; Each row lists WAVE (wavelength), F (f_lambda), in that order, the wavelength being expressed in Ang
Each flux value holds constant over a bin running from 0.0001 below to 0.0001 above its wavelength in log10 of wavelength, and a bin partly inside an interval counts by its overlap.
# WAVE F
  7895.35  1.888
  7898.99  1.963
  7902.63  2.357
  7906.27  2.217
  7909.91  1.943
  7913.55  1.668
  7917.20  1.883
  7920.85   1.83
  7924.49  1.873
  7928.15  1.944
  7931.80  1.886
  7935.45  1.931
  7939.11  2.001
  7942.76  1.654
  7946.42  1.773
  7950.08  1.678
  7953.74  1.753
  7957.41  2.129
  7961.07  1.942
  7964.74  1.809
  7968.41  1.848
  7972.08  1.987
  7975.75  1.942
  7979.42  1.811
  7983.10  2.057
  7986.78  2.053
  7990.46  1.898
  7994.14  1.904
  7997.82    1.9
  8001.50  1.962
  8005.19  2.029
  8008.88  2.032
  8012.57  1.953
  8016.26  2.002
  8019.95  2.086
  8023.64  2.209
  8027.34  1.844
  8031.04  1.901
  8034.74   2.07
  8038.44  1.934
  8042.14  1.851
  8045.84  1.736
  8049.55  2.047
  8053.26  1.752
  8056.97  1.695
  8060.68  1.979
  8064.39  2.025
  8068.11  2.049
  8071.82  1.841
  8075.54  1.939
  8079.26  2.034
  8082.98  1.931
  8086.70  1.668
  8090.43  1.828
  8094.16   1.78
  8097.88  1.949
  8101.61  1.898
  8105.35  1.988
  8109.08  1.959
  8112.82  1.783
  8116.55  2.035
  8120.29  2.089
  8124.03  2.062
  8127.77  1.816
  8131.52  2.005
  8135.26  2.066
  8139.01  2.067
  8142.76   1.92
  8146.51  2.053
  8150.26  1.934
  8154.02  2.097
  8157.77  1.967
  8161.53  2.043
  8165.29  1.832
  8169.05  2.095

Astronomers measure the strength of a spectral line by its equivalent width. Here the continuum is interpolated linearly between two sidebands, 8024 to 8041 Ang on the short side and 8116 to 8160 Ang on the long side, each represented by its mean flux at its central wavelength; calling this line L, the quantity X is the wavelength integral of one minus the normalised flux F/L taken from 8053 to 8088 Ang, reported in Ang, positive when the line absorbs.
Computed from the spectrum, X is 1.3 Ang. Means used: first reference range 1.96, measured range 1.9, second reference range 2.01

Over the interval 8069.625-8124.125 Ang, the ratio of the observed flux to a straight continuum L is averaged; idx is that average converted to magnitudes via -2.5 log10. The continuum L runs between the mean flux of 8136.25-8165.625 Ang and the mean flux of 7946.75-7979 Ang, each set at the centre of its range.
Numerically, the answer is 0.03 mag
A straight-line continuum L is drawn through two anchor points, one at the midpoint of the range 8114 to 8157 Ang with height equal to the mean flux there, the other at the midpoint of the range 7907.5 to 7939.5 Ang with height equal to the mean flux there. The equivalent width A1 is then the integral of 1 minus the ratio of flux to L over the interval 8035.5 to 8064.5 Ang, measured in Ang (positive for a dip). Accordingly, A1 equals 1.2 Ang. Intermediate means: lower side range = 1.89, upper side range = 2.01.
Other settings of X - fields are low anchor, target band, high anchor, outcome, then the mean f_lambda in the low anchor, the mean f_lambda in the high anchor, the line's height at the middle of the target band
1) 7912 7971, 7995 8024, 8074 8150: -1.83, 1.85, 1.94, 1.89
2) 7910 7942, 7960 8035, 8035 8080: -2.72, 1.87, 1.91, 1.89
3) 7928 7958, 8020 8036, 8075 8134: -1.07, 1.85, 1.92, 1.89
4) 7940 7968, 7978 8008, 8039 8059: -2.13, 1.83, 1.83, 1.83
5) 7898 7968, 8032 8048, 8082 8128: 0.06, 1.9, 1.91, 1.91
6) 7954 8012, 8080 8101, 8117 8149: 1.54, 1.95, 2.01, 1.99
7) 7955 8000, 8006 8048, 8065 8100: -1.08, 1.94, 1.9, 1.92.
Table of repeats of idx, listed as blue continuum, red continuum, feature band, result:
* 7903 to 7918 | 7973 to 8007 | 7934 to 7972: 0.059 mag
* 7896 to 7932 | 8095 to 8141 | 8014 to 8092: 0.023 mag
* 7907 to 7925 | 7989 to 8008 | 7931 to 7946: 0.014 mag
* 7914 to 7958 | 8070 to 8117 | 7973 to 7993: -0.052 mag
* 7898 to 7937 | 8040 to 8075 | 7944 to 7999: 0.018 mag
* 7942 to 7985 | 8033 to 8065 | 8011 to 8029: -0.076 mag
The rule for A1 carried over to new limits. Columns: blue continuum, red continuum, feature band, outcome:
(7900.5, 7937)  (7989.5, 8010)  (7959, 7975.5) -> 0.4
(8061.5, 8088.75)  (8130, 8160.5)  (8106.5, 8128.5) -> 0.2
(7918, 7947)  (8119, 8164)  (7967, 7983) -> -0.2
